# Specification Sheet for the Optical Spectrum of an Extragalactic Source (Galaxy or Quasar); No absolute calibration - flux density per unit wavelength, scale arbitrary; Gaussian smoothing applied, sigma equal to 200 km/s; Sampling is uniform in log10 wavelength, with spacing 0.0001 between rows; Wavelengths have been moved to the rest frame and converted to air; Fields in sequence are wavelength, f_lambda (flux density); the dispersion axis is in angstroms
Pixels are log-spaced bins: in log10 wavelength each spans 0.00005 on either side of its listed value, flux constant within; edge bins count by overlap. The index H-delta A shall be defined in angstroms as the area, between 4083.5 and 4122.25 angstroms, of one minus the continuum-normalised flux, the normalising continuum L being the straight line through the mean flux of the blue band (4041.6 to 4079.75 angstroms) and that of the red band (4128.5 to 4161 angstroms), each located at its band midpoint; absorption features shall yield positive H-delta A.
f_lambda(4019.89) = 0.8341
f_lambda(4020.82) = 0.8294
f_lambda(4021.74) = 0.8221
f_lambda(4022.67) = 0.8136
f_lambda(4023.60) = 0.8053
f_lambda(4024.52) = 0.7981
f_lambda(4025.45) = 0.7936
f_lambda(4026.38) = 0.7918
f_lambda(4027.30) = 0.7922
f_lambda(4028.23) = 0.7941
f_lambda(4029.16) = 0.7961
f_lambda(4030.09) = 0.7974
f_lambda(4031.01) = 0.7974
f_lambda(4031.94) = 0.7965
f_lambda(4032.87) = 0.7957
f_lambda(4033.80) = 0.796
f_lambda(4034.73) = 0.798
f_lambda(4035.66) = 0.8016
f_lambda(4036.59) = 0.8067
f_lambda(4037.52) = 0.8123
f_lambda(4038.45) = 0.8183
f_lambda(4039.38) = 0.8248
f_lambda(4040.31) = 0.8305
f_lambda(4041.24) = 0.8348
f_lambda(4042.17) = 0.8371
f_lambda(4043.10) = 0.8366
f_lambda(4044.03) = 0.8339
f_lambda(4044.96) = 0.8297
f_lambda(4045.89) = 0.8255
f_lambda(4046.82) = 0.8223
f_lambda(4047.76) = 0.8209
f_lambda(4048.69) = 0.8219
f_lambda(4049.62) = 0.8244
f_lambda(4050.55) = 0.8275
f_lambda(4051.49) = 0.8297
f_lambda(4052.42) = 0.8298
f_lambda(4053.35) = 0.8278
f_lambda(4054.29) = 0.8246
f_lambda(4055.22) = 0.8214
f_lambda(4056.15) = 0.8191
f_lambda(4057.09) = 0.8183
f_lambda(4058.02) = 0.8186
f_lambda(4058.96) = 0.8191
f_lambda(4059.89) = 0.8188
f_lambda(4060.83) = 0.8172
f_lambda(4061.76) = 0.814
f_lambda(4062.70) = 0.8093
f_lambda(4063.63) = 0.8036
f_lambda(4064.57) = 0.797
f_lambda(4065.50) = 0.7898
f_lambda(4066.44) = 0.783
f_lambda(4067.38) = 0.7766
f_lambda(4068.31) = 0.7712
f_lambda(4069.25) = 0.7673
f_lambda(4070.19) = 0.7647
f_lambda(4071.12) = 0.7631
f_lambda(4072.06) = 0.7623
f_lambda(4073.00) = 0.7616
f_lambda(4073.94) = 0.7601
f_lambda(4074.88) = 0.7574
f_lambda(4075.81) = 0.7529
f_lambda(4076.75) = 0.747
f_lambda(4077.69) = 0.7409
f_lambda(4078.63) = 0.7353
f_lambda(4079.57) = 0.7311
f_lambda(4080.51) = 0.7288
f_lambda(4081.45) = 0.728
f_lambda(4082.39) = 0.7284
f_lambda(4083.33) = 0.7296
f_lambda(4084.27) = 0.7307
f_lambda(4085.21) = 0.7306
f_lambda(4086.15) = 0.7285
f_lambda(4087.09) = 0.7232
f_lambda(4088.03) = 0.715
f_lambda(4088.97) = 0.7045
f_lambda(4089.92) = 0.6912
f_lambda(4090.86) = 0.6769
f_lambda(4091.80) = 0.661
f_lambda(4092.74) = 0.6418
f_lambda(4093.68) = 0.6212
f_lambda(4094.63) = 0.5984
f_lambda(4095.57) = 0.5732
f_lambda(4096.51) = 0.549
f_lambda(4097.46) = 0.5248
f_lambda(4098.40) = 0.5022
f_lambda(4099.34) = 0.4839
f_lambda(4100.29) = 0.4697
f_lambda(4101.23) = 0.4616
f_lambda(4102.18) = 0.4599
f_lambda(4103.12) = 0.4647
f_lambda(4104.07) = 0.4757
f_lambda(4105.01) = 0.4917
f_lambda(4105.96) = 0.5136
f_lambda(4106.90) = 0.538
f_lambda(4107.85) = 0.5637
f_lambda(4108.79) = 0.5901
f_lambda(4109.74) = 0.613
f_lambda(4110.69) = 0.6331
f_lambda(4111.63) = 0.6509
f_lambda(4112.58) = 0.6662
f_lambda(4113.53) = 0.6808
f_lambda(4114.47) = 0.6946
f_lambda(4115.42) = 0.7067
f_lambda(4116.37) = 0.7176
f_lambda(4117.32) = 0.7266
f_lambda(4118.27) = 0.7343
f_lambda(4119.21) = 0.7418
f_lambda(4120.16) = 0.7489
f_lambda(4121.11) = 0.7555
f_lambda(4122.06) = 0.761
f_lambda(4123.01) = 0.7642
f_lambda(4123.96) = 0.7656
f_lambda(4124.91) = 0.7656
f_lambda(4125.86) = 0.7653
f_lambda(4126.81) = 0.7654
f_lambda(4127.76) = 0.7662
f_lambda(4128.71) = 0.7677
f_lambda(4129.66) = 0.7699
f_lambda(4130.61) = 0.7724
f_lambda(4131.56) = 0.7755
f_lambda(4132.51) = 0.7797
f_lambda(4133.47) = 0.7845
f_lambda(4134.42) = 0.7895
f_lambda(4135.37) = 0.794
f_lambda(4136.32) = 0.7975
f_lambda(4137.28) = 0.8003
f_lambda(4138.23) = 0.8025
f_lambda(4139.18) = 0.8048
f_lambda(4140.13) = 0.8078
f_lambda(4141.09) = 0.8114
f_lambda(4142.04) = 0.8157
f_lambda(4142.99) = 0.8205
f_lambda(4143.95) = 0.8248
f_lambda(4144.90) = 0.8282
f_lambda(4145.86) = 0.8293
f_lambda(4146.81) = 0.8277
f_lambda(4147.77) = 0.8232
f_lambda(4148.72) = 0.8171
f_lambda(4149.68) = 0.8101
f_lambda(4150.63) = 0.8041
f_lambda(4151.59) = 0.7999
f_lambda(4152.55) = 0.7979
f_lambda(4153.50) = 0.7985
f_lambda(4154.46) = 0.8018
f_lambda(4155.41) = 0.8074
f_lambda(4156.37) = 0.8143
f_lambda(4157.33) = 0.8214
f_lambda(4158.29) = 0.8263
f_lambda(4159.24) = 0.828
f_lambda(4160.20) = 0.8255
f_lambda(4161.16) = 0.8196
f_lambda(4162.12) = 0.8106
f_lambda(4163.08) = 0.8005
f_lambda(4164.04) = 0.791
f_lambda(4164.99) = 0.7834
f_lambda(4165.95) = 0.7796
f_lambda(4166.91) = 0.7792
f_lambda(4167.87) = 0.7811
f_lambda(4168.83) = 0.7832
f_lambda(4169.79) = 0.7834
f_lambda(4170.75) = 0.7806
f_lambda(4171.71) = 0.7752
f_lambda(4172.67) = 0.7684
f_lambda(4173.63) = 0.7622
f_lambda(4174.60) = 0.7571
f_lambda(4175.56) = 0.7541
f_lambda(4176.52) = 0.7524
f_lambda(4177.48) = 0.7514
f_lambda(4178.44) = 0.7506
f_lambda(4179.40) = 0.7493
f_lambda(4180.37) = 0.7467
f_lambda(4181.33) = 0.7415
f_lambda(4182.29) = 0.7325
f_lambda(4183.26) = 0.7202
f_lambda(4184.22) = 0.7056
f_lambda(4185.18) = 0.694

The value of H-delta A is 8.5 angstroms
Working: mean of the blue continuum 0.798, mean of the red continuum 0.806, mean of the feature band 0.627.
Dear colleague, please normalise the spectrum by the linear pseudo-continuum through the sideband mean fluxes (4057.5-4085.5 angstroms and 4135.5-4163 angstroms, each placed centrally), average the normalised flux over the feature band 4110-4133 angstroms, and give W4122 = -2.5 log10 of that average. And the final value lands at 0.09 mag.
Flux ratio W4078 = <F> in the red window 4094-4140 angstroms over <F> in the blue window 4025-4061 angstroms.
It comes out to 0.8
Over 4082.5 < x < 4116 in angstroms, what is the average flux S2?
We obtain 0.609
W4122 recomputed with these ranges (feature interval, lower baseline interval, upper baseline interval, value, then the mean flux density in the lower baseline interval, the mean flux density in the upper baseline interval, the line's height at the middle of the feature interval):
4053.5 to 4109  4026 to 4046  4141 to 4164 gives 0.18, 0.811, 0.815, 0.813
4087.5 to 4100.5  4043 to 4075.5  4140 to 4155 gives 0.32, 0.804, 0.814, 0.808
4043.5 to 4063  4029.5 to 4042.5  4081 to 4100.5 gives -0.09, 0.81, 0.646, 0.758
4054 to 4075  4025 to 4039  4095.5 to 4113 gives -0.17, 0.799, 0.537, 0.681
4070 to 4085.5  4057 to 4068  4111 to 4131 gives 0.06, 0.805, 0.737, 0.787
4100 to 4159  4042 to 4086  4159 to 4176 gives 0.08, 0.788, 0.786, 0.787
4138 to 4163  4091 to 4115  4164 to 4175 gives -0.14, 0.567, 0.777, 0.717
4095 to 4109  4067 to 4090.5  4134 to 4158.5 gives 0.44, 0.741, 0.81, 0.765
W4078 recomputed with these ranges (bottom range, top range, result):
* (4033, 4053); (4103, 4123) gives 0.79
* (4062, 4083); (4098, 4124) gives 0.81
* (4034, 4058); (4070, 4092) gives 0.89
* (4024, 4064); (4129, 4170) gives 0.99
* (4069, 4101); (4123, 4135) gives 1.13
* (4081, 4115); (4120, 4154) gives 1.30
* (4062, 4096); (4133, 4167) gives 1.11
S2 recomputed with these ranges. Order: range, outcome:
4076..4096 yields 0.699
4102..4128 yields 0.663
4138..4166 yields 0.812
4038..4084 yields 0.794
